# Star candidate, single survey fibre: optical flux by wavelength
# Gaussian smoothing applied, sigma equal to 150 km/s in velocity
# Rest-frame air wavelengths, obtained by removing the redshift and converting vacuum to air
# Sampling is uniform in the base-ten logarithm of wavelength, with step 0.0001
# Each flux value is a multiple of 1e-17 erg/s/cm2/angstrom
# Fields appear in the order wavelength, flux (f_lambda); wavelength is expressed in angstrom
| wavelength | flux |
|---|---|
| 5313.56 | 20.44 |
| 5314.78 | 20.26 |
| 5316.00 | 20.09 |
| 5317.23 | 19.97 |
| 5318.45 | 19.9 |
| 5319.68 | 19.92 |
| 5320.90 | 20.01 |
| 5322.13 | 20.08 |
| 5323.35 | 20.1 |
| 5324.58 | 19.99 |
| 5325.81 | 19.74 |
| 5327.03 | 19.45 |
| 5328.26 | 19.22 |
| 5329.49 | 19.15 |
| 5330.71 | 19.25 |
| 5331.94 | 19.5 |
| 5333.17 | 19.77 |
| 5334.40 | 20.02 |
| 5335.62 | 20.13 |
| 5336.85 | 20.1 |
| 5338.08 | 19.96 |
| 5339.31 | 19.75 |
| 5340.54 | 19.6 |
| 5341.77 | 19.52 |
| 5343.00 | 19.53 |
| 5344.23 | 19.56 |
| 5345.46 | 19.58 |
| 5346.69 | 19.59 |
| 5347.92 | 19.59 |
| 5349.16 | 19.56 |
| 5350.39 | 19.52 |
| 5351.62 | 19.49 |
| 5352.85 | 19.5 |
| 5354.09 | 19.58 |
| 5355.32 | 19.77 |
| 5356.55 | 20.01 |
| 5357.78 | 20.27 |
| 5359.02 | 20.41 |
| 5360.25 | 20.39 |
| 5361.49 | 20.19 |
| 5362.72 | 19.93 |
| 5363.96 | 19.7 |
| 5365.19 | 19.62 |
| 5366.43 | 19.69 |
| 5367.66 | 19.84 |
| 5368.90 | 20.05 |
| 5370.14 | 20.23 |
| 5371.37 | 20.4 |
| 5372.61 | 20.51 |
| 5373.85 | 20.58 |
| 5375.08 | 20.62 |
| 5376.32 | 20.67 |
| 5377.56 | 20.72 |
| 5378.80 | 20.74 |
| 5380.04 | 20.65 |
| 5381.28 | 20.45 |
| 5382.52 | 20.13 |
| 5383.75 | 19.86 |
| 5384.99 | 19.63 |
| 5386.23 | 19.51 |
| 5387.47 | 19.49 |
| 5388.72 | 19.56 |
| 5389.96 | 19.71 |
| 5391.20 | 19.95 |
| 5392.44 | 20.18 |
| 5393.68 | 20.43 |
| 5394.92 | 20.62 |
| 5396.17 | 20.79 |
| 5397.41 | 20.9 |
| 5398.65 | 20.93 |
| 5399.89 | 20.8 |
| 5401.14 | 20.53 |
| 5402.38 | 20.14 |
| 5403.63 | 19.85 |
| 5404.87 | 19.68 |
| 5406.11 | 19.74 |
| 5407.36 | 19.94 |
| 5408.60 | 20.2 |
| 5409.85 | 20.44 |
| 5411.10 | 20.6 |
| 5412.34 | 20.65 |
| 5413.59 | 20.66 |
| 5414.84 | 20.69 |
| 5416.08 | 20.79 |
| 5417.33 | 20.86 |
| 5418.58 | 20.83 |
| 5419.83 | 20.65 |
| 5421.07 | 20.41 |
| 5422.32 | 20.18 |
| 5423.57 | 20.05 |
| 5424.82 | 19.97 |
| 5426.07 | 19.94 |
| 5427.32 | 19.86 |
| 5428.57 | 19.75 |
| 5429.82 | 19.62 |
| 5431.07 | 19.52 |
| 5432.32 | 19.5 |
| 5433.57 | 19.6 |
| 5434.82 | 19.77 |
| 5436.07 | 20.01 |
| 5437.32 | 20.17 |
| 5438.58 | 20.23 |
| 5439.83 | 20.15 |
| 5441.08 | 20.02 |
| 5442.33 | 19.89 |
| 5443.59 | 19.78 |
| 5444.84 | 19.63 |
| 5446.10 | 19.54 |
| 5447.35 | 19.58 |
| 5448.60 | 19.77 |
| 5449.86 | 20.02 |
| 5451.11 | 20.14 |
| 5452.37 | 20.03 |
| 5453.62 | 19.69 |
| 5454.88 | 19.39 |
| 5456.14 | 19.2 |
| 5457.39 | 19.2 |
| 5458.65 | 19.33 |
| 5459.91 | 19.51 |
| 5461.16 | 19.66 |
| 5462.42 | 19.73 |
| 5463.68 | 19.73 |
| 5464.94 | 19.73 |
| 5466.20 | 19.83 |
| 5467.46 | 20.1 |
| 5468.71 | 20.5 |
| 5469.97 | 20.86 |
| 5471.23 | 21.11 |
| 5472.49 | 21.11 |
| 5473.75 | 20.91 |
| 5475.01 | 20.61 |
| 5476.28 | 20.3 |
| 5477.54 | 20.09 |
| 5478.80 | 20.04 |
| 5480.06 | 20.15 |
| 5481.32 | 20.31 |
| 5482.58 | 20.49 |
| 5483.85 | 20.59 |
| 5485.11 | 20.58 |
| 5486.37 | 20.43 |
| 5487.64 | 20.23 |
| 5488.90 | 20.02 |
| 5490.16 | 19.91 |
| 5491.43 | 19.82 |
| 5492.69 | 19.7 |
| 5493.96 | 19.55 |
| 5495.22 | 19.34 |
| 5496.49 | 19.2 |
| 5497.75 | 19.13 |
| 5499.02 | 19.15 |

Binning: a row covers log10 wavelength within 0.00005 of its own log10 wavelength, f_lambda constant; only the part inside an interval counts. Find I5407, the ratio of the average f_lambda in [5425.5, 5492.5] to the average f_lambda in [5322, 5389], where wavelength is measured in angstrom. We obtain 1.0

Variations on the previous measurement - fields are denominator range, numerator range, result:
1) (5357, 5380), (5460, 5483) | 1.00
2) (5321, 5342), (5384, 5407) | 1.02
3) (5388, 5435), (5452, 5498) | 0.99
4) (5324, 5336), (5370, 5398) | 1.03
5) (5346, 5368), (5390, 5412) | 1.03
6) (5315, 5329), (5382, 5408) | 1.01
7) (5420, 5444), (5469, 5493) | 1.02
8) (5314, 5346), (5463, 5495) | 1.02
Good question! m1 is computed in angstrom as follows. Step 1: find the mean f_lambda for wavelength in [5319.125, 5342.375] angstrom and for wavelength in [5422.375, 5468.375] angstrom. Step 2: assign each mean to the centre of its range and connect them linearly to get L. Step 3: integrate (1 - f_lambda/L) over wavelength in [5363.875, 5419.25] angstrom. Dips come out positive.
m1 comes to -1.5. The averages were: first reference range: 19.8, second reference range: 19.8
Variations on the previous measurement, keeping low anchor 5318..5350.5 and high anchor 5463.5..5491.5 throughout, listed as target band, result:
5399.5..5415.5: -0.2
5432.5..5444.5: 0.1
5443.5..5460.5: 0.5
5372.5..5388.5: -0.3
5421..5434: 0.2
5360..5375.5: -0.2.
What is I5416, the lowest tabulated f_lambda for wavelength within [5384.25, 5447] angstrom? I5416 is 19.49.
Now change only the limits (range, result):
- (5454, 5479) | 19.2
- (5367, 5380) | 19.84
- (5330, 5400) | 19.25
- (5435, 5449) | 19.54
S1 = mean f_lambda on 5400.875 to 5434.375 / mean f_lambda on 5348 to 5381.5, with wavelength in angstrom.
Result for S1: 1.00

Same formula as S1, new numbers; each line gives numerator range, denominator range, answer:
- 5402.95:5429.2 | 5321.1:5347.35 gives 1.03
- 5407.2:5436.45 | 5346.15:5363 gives 1.02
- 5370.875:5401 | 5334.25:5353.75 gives 1.03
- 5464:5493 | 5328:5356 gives 1.04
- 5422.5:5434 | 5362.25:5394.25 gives 0.98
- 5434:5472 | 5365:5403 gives 0.98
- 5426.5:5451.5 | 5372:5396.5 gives 0.98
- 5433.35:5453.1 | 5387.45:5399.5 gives 0.98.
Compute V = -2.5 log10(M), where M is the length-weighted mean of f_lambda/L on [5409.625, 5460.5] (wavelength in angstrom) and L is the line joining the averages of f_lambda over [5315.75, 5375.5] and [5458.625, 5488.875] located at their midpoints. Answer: 0.01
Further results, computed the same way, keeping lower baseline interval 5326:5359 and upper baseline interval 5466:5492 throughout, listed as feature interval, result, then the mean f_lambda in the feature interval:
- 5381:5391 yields 0.01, 19.8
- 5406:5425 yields -0.02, 20.4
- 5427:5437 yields 0.02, 19.7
